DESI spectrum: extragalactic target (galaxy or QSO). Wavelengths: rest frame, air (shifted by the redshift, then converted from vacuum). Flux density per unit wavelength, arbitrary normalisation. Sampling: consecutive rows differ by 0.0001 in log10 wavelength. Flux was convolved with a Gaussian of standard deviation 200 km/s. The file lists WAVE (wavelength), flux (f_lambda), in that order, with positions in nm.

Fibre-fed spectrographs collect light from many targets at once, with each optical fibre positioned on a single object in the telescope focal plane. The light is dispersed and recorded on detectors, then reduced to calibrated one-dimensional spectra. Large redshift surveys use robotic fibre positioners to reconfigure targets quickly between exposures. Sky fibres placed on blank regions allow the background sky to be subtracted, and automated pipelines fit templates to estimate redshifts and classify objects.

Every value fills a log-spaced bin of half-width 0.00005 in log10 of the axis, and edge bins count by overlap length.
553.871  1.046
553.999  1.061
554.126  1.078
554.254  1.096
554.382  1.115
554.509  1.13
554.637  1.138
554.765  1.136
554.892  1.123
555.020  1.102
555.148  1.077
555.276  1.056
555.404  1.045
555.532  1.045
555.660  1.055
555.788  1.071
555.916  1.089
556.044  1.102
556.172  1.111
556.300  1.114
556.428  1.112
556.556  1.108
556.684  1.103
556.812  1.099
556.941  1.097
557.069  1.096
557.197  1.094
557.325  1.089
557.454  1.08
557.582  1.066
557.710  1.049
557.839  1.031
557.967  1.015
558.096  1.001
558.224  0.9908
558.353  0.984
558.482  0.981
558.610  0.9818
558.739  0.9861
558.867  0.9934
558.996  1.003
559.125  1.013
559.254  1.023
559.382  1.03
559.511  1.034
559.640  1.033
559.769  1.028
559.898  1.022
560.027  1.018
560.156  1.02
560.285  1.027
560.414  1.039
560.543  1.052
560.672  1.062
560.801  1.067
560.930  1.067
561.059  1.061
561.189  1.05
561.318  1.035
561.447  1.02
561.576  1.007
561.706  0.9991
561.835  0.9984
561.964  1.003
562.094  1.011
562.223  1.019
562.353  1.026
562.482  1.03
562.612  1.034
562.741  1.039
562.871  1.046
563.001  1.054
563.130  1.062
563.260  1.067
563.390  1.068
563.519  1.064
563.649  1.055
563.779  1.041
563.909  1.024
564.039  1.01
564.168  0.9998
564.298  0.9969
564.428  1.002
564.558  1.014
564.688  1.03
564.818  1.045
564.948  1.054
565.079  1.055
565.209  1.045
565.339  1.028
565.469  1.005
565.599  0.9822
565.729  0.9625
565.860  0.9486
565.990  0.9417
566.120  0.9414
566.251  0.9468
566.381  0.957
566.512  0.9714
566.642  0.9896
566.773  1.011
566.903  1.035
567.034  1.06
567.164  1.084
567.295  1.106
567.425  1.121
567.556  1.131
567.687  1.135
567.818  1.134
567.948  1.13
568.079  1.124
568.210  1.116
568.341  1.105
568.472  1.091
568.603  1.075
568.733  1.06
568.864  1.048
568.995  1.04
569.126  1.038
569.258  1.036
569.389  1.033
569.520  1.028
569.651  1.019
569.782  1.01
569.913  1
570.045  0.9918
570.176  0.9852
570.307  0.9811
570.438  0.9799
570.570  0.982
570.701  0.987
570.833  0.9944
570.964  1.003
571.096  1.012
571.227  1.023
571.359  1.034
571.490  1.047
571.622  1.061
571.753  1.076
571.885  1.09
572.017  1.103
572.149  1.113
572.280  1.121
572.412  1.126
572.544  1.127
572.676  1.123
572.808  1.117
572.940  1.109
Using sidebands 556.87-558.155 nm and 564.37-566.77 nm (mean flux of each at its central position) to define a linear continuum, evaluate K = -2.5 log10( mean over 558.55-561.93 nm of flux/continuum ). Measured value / 0.01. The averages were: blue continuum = 1.06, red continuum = 0.996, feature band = 1.03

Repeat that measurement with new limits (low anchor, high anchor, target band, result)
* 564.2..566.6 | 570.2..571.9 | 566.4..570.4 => -0.050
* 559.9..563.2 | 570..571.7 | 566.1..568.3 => -0.045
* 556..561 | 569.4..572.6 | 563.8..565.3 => 0.017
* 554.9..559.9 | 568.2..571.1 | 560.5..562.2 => 0.011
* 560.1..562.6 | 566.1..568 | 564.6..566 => 0.036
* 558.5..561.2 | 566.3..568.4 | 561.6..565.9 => 0.028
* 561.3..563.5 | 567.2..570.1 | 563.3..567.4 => 0.035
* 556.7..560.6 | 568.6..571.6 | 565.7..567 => 0.055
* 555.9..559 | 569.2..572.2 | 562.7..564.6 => 0.005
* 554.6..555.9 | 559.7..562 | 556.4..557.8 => -0.022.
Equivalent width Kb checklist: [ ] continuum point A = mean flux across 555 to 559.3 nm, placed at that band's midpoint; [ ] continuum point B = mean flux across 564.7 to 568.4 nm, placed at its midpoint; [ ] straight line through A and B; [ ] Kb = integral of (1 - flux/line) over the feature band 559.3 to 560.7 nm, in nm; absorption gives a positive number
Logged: 0.02 nm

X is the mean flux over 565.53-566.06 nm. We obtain 0.96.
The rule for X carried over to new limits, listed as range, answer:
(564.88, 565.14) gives 1.05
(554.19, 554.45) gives 1.11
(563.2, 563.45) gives 1.07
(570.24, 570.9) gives 0.985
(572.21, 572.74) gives 1.12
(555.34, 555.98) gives 1.06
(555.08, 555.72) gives 1.05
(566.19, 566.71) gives 0.966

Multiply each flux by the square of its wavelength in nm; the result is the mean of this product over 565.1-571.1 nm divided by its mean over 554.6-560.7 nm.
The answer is 1.0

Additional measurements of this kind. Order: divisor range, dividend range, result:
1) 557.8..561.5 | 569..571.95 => 1.03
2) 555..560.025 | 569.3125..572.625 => 1.04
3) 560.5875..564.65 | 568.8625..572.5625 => 1.03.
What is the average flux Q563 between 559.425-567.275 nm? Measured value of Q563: 1.02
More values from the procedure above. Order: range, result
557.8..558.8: 0.995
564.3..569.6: 1.04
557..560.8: 1.03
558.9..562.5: 1.03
